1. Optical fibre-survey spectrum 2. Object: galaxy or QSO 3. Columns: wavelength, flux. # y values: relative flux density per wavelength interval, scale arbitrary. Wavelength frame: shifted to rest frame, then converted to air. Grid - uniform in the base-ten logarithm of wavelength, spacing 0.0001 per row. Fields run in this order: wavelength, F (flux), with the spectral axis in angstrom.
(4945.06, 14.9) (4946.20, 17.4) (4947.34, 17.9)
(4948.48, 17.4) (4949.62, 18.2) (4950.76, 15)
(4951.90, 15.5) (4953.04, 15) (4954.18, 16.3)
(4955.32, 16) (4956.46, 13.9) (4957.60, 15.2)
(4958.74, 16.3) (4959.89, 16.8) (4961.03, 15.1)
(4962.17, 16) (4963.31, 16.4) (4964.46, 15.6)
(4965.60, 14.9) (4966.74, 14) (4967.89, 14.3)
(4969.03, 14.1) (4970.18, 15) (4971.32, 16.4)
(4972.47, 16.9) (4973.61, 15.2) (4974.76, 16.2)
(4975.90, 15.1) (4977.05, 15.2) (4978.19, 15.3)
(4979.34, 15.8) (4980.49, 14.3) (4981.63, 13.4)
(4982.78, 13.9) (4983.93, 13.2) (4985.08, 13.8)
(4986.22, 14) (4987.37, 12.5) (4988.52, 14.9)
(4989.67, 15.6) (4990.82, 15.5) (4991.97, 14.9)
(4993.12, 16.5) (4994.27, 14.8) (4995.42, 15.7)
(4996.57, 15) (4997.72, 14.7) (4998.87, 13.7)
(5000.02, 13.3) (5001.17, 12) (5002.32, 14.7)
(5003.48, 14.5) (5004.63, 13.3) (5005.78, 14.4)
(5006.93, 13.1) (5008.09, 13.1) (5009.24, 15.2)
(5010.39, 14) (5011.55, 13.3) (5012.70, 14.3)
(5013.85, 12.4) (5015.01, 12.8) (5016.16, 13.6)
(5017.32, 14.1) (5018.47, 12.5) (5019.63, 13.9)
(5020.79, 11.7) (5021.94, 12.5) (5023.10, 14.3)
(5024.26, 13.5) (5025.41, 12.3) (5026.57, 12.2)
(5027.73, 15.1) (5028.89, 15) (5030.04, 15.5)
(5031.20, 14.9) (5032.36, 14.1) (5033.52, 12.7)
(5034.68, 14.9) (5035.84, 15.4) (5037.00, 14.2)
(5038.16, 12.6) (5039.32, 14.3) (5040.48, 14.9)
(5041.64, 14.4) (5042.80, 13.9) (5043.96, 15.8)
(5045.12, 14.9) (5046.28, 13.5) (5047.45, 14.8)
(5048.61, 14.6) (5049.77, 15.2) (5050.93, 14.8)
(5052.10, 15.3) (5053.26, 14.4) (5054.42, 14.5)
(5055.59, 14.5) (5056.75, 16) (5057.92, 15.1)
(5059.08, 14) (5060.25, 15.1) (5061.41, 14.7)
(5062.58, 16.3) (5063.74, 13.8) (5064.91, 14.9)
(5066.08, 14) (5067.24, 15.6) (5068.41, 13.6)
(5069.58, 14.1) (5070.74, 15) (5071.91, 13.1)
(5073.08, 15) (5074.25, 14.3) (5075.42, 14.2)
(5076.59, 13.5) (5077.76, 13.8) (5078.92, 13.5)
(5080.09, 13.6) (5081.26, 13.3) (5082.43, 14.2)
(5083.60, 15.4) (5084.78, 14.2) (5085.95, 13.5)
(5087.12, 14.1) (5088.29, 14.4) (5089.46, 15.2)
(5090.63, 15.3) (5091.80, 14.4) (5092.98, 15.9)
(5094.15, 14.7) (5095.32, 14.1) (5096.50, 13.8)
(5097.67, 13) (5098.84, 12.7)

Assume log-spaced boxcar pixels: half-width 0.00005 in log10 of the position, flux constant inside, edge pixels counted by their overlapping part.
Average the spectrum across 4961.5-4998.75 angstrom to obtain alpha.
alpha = 15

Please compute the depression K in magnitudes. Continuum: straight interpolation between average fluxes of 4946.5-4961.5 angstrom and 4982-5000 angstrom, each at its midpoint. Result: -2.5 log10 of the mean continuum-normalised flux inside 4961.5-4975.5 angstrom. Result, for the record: 0.004 mag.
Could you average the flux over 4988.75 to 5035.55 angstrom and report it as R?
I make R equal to 14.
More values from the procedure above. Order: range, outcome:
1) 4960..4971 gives 15.2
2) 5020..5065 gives 14.4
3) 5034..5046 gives 14.5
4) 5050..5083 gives 14.4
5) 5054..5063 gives 15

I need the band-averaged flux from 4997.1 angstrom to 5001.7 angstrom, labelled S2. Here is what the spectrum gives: 13.5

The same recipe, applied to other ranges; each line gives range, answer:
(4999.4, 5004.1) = 13.6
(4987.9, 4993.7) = 15.4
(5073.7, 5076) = 14.2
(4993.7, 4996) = 15.3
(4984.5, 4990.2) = 14.2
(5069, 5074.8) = 14.3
